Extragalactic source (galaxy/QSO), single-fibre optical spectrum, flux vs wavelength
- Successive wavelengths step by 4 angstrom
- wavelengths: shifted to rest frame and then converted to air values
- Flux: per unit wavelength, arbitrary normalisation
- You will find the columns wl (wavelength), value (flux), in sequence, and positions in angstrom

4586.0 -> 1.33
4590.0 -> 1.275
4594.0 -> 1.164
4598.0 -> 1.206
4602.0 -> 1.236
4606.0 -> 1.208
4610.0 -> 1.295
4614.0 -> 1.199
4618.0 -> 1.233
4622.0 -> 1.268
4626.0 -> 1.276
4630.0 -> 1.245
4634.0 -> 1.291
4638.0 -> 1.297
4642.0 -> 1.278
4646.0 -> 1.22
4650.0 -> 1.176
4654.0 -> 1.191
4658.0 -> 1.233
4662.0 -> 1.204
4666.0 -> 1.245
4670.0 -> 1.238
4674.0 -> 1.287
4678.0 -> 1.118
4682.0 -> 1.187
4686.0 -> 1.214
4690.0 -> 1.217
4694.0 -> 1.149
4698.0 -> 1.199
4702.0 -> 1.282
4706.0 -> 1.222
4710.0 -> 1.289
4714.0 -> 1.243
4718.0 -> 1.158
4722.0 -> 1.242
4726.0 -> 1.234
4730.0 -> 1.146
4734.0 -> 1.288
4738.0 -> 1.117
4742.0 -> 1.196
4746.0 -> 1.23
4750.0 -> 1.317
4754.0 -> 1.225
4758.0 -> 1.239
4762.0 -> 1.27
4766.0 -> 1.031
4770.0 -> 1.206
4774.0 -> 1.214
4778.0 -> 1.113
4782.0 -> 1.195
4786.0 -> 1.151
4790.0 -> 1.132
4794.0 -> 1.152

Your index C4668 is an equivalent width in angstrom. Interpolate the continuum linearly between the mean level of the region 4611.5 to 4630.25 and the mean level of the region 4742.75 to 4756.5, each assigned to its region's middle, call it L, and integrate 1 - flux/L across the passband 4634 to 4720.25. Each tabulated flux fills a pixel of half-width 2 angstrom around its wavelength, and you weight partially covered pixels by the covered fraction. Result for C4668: 1.7 angstrom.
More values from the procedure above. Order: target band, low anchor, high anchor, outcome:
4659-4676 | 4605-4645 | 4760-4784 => -0.1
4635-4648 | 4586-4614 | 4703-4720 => -0.3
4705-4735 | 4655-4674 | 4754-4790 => -0.5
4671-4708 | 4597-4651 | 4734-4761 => 0.8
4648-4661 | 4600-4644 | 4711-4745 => 0.4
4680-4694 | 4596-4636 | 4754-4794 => 0.2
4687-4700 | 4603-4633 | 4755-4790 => 0.2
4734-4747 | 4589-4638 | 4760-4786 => -0.1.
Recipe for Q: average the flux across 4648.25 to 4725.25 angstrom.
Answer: 1.22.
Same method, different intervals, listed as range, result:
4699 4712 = 1.26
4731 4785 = 1.2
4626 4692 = 1.23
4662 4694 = 1.21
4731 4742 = 1.2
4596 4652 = 1.24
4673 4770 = 1.21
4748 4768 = 1.22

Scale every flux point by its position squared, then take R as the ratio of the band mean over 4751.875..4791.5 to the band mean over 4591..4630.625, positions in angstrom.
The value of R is 1.02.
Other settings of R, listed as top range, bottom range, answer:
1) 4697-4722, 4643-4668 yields 1.04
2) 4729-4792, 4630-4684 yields 1.01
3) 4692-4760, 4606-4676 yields 1.02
